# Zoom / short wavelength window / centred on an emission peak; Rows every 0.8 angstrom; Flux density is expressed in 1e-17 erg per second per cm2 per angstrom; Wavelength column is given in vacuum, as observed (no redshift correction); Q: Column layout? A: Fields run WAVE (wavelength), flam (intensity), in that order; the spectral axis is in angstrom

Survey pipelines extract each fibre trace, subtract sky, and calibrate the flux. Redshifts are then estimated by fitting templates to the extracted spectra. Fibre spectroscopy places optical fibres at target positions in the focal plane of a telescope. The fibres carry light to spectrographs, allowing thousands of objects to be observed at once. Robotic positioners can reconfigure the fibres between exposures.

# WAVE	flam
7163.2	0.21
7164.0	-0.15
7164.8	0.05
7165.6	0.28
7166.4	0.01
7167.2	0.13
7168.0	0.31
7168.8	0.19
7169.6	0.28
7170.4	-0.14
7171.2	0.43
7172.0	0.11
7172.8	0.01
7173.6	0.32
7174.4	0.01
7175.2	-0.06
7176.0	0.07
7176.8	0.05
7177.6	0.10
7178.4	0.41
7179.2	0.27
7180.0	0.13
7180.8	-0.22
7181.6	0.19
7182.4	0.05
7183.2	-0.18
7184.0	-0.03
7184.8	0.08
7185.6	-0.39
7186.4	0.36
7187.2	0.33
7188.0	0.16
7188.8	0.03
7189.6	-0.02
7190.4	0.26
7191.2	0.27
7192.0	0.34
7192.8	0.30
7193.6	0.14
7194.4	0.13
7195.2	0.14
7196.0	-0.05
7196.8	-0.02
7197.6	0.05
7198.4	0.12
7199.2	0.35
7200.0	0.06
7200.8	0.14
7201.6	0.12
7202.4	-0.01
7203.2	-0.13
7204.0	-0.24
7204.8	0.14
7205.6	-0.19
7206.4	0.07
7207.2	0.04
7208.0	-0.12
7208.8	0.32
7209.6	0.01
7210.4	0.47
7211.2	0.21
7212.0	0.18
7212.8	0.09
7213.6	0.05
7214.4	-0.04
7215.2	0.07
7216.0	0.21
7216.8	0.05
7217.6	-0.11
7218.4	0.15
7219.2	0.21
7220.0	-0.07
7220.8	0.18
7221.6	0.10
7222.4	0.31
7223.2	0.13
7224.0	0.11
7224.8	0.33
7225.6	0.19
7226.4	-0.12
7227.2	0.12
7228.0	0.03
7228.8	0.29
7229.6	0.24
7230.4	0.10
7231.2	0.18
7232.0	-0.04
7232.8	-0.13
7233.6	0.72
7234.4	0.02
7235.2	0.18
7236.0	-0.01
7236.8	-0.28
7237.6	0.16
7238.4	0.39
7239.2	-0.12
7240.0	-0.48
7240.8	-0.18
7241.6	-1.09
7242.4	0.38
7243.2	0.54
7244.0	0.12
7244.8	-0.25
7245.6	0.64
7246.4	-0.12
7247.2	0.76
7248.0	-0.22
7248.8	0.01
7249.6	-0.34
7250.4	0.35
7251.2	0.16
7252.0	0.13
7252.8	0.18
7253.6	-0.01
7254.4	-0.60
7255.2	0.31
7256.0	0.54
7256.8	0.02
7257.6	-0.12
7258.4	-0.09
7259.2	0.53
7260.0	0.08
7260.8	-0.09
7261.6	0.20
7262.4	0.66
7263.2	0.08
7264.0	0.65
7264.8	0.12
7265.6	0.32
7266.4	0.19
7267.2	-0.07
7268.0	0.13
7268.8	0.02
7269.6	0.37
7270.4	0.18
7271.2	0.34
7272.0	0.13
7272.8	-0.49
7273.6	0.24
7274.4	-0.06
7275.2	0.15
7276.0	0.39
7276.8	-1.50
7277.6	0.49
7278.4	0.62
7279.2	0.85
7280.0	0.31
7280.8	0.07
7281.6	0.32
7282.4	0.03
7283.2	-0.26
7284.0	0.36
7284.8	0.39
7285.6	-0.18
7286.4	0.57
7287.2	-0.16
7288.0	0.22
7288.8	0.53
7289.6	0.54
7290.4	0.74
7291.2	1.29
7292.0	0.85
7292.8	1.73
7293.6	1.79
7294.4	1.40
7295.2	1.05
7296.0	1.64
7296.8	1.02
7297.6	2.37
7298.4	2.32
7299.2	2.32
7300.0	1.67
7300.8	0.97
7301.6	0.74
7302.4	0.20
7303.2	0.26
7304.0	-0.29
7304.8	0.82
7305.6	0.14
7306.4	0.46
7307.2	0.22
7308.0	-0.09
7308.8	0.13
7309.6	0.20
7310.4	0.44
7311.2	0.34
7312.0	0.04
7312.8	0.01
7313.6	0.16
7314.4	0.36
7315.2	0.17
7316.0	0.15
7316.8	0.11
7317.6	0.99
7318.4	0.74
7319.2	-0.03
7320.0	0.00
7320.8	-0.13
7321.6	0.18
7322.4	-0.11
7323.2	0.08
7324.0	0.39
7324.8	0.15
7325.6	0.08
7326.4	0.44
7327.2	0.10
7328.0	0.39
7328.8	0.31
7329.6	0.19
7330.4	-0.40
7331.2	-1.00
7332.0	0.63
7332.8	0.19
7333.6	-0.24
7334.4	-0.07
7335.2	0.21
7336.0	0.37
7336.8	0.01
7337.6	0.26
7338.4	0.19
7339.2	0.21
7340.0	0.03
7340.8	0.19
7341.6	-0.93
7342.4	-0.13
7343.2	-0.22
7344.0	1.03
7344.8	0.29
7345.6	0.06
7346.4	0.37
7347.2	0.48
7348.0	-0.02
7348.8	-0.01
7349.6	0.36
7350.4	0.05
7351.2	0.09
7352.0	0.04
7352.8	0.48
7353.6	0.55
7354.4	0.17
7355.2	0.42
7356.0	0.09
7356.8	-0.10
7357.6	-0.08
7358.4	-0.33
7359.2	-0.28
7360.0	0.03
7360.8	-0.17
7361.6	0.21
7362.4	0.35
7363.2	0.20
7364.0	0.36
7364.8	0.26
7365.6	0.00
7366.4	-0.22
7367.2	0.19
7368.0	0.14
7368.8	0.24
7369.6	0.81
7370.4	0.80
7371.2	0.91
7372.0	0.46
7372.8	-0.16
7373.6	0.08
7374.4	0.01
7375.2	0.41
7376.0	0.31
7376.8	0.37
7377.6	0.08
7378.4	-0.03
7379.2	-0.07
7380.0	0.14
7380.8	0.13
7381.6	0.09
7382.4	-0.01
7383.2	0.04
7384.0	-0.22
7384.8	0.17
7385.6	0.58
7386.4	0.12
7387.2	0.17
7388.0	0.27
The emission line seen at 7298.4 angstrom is [O II]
